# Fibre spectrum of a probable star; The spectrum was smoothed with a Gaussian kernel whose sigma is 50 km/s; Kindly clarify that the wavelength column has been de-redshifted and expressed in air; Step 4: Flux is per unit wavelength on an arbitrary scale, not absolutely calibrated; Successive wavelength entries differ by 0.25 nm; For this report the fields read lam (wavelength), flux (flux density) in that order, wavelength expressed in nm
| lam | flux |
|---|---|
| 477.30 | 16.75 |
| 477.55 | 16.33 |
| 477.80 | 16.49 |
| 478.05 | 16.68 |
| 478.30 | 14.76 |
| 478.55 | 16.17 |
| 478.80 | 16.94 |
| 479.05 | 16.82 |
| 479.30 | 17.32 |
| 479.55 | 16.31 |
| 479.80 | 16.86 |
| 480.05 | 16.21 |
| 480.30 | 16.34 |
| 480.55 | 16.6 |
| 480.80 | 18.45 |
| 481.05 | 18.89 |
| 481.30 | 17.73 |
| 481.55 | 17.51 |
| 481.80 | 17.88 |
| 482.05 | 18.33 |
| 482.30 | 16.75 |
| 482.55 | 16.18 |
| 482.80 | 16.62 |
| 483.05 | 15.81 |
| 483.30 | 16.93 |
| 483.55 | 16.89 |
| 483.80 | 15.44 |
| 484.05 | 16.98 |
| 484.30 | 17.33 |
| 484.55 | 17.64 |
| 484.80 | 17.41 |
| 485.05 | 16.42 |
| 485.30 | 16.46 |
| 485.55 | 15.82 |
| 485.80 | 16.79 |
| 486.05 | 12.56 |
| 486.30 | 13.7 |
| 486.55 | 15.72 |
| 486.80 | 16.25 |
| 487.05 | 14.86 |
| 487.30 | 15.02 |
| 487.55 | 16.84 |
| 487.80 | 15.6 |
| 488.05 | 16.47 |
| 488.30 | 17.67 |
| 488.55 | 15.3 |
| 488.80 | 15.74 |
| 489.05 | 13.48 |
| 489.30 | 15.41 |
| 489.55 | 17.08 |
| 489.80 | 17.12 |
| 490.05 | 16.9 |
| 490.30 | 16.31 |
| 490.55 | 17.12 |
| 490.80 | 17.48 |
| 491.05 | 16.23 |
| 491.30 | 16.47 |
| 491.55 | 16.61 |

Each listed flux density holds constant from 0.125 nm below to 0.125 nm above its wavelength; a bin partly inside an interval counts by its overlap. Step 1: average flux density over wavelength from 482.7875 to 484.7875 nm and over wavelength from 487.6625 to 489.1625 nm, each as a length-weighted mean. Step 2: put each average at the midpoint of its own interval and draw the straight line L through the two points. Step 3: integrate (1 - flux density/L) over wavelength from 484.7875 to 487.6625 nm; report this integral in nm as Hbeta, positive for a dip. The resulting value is 0.11 nm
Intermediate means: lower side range 16.7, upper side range 15.7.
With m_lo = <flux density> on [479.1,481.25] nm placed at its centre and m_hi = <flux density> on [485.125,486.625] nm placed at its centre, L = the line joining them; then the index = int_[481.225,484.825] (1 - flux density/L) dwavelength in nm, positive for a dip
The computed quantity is -0.19 nm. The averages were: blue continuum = 17.1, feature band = 17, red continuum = 15.2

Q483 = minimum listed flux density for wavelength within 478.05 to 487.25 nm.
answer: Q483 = 12.56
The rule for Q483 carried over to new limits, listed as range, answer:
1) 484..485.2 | 16.42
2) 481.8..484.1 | 15.44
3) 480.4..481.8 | 16.6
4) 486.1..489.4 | 13.48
